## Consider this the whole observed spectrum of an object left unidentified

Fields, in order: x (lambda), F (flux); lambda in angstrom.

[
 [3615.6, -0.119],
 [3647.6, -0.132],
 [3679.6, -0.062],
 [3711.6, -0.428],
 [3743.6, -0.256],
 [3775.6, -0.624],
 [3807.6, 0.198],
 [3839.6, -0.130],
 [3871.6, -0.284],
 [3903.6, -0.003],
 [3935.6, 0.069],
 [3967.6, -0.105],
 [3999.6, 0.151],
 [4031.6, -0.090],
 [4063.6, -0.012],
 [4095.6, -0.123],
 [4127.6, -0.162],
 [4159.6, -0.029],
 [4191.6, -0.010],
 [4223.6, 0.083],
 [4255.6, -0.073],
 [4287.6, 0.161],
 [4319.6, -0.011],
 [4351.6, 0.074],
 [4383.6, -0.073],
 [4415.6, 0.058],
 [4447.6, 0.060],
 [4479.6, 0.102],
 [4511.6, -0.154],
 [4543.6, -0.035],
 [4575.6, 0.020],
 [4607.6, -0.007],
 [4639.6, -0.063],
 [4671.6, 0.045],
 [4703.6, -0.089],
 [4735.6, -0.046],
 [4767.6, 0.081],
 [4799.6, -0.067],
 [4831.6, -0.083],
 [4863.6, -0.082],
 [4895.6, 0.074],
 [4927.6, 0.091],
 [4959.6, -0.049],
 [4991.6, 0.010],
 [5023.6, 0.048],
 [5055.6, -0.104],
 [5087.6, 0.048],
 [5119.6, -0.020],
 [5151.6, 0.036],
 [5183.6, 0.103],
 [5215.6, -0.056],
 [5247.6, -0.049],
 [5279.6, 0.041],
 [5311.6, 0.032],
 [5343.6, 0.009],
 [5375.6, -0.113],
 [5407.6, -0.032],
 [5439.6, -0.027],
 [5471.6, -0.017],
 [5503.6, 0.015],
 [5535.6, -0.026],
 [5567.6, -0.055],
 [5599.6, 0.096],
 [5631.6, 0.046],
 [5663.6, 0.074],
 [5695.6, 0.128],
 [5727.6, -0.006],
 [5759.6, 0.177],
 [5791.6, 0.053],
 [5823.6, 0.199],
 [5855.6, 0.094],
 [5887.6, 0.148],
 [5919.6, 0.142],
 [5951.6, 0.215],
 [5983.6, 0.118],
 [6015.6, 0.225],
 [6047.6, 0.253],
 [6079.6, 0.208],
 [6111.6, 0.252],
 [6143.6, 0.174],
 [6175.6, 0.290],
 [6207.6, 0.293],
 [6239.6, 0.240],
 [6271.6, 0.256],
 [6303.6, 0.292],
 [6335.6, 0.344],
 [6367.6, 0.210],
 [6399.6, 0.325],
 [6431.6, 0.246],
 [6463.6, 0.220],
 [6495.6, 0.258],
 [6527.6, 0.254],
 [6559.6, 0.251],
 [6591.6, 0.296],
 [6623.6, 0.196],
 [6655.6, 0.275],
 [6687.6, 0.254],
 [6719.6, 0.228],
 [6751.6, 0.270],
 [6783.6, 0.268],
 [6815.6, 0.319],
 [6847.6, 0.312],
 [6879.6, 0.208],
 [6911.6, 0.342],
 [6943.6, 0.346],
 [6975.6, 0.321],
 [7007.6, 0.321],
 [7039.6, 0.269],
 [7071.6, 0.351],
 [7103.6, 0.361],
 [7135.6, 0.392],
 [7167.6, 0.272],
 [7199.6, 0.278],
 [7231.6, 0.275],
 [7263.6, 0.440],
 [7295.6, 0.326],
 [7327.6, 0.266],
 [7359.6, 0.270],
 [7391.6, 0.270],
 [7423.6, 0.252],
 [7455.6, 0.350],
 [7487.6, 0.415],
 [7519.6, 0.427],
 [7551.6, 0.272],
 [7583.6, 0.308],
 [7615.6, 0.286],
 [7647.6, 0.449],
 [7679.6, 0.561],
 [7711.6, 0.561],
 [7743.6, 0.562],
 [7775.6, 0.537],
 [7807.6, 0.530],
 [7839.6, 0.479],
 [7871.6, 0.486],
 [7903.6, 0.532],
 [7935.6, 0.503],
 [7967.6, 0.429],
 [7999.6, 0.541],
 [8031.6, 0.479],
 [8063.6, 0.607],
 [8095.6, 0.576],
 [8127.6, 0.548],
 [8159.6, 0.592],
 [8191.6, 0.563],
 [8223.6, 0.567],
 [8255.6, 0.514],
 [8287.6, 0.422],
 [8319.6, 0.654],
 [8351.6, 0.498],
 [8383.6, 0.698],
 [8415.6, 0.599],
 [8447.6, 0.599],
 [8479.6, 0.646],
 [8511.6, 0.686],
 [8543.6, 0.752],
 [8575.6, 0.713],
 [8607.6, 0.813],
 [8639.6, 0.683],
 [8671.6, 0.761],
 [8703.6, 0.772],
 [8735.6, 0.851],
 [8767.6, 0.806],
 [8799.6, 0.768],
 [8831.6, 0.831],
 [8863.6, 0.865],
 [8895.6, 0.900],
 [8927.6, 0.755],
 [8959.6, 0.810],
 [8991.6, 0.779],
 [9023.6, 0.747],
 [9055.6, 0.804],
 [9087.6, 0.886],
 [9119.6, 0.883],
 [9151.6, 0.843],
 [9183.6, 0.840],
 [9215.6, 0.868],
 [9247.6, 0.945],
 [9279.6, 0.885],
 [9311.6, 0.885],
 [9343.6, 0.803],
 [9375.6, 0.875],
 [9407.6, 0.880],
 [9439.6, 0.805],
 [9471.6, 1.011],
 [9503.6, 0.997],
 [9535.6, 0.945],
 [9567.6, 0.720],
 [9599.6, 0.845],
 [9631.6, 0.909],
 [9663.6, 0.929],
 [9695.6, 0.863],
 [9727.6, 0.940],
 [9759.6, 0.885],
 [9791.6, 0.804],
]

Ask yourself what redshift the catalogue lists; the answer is 0.922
